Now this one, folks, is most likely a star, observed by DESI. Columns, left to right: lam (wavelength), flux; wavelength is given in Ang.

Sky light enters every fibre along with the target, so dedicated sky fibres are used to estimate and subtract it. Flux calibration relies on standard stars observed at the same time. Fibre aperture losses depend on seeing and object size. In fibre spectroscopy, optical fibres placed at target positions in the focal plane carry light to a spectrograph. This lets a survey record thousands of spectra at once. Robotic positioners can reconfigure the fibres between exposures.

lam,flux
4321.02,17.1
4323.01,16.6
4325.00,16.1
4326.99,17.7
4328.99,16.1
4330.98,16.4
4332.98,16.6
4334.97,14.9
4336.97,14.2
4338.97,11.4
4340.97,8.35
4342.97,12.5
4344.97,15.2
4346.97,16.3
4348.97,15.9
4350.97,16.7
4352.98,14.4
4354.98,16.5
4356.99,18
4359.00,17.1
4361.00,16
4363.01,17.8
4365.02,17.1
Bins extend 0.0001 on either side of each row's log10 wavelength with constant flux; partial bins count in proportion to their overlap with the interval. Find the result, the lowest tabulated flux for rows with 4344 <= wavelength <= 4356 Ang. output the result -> 14.4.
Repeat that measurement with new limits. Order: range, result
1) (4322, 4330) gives 16.1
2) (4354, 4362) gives 16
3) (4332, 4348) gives 8.35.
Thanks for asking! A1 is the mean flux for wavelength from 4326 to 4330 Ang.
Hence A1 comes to 16.9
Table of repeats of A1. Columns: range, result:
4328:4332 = 16.2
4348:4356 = 15.9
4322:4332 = 16.6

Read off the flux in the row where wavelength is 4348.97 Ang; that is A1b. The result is 15.9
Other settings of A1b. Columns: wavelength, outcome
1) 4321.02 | 17.1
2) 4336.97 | 14.2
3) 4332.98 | 16.6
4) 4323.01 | 16.6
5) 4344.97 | 15.2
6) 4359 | 17.1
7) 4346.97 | 16.3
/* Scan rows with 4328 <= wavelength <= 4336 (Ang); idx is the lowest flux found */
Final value 14.9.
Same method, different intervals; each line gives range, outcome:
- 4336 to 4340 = 11.4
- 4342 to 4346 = 12.5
